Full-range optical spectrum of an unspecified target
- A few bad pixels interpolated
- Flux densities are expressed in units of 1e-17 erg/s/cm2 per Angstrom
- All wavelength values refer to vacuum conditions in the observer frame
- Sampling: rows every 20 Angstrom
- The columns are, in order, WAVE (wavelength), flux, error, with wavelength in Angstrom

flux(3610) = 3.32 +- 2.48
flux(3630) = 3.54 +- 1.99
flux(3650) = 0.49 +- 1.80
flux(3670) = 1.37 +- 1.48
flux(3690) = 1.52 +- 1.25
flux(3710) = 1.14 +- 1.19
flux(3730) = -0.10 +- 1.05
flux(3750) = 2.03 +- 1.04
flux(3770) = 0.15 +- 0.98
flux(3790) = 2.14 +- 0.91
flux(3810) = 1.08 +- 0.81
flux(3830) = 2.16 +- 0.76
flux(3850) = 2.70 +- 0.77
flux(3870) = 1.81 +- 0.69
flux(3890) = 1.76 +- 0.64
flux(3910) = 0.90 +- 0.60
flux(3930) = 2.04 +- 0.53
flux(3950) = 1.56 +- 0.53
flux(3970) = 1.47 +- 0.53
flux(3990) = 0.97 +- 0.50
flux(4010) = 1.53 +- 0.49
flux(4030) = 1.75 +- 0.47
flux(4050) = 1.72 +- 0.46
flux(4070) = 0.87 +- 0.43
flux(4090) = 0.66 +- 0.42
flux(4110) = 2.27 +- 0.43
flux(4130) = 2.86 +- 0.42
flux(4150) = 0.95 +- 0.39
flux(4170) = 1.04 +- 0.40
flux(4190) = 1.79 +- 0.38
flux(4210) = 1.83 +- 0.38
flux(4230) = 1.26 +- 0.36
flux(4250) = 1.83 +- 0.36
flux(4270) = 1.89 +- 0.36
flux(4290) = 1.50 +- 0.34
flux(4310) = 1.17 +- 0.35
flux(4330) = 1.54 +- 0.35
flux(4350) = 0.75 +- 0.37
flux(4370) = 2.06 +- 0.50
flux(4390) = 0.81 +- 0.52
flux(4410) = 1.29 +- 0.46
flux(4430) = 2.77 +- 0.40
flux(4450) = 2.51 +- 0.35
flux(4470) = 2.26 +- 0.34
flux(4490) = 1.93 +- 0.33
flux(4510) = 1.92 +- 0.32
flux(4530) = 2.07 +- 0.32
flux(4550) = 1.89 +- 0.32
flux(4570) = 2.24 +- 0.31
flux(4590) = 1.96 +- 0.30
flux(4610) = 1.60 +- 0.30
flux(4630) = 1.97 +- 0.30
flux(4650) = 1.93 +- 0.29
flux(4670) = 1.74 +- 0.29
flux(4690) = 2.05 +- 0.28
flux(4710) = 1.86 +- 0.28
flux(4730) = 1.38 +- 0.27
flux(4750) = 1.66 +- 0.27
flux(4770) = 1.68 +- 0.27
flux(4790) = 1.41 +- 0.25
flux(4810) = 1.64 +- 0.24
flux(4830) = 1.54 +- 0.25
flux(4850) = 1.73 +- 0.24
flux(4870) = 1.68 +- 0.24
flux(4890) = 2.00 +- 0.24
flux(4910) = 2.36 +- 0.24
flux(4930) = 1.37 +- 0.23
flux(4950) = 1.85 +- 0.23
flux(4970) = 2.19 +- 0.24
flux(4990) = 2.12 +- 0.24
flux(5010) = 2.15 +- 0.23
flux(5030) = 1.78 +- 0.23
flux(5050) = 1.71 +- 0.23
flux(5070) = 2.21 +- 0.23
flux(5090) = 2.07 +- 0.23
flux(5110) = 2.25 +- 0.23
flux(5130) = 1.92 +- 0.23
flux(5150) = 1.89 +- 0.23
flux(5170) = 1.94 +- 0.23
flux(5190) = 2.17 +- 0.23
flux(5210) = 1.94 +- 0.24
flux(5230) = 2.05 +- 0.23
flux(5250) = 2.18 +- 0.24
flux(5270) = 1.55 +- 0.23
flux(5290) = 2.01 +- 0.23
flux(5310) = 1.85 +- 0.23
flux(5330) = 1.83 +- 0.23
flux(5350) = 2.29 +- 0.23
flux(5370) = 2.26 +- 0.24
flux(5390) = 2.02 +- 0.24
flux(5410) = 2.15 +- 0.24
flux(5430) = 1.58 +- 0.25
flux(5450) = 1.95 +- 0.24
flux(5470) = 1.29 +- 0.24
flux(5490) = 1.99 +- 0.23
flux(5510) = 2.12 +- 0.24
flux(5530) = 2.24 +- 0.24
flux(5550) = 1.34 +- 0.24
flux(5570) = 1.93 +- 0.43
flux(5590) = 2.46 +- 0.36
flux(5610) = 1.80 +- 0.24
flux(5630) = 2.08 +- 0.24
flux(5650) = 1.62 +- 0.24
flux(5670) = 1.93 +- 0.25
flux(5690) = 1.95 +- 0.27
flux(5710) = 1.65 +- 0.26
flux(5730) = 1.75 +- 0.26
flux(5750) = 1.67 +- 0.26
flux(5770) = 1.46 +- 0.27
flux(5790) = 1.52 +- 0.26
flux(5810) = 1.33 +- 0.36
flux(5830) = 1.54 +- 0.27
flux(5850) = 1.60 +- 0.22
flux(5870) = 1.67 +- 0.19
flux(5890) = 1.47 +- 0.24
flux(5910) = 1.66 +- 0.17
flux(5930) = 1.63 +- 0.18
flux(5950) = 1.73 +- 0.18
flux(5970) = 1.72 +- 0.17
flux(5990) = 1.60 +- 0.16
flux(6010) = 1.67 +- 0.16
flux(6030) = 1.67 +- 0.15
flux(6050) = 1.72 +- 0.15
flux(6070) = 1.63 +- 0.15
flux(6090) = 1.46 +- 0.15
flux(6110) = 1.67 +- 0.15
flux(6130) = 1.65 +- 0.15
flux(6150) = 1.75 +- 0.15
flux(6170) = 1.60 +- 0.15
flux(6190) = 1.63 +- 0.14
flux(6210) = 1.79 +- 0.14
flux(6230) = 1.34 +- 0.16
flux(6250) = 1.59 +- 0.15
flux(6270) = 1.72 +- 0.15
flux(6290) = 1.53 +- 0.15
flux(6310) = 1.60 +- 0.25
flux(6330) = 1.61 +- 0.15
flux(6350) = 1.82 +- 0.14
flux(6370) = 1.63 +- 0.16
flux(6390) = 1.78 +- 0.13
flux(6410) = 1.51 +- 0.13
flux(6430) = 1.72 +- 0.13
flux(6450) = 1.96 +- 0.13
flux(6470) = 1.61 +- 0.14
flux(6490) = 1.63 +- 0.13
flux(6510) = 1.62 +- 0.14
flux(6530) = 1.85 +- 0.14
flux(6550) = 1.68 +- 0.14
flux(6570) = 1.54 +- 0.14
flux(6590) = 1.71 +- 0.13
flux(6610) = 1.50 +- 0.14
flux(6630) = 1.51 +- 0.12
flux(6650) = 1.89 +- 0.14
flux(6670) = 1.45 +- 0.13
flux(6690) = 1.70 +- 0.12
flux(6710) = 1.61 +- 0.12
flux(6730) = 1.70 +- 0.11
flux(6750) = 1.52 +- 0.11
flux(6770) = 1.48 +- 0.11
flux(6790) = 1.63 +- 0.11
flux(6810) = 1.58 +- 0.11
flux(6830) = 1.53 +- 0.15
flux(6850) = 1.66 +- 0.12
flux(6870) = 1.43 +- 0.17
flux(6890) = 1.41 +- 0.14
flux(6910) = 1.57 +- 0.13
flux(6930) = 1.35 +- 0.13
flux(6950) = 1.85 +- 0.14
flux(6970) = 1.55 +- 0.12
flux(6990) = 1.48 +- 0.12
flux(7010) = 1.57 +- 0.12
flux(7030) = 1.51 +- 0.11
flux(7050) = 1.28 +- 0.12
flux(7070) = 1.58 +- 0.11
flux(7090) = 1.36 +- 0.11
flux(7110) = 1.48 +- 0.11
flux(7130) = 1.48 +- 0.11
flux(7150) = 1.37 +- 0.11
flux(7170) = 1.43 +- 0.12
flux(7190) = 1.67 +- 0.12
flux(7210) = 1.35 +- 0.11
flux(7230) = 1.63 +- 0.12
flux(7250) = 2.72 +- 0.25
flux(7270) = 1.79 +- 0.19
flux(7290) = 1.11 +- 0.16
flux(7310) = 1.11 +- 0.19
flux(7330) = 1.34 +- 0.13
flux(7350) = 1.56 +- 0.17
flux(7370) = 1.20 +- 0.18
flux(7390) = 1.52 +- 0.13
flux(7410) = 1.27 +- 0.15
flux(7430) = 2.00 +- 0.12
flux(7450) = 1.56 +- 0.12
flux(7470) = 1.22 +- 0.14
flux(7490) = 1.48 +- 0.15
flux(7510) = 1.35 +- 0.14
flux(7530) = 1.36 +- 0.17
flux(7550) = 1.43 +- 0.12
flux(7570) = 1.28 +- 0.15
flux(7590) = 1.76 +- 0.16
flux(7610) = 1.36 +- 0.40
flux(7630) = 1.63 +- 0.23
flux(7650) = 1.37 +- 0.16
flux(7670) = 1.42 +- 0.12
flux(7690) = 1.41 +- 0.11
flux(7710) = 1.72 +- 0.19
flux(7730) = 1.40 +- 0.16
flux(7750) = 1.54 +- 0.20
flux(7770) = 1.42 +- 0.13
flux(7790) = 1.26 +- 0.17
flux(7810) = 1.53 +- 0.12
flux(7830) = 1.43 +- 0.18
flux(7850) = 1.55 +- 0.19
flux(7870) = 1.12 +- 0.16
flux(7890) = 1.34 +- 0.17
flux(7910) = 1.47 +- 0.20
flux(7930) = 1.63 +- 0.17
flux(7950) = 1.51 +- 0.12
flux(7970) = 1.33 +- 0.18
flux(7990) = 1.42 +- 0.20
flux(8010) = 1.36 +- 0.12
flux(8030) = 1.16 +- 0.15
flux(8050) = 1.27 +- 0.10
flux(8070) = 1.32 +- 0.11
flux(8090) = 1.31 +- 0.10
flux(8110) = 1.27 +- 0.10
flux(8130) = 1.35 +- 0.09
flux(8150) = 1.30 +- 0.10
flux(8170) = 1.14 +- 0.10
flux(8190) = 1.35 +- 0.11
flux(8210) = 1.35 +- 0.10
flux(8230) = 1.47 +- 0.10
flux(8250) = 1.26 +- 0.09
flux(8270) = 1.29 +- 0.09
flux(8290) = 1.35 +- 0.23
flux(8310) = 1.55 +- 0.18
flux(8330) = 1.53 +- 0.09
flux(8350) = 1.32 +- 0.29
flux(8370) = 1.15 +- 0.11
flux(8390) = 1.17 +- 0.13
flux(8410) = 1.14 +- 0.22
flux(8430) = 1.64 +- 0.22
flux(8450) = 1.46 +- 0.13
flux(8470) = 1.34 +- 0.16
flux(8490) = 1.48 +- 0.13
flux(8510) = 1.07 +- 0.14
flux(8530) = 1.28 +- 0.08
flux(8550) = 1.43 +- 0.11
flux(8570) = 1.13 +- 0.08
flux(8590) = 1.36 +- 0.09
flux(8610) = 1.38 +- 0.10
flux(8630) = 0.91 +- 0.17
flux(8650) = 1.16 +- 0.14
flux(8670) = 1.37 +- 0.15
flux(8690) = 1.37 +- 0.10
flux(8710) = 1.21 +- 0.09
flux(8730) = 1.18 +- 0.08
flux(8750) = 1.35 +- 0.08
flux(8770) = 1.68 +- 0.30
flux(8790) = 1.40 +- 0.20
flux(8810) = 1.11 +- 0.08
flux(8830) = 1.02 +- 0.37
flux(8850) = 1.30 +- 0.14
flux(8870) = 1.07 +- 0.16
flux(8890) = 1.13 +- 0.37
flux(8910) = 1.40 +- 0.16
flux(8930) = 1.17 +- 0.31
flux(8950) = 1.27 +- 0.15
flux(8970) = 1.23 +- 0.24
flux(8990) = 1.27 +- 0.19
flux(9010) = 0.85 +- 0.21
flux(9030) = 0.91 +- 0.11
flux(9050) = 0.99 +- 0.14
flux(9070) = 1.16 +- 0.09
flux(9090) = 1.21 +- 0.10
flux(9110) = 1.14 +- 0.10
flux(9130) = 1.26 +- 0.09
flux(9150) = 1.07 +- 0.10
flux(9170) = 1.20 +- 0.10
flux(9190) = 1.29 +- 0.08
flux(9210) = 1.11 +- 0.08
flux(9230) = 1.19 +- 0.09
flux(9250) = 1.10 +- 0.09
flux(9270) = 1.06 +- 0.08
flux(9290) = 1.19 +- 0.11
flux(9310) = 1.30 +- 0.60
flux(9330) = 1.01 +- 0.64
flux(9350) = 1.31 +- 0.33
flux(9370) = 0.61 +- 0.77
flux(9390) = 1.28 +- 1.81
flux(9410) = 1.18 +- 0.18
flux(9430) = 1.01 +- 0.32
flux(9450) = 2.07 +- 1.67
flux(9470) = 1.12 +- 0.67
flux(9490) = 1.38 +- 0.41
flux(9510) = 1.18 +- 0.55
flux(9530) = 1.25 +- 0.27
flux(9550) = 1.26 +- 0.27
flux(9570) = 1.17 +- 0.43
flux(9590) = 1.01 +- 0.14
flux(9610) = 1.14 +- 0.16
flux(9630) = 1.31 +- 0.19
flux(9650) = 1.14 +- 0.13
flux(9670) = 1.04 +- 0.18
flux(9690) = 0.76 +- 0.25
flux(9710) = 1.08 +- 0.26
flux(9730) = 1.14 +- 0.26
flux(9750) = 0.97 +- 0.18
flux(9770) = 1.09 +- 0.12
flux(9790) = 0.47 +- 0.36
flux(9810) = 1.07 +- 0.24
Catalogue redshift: 0.105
